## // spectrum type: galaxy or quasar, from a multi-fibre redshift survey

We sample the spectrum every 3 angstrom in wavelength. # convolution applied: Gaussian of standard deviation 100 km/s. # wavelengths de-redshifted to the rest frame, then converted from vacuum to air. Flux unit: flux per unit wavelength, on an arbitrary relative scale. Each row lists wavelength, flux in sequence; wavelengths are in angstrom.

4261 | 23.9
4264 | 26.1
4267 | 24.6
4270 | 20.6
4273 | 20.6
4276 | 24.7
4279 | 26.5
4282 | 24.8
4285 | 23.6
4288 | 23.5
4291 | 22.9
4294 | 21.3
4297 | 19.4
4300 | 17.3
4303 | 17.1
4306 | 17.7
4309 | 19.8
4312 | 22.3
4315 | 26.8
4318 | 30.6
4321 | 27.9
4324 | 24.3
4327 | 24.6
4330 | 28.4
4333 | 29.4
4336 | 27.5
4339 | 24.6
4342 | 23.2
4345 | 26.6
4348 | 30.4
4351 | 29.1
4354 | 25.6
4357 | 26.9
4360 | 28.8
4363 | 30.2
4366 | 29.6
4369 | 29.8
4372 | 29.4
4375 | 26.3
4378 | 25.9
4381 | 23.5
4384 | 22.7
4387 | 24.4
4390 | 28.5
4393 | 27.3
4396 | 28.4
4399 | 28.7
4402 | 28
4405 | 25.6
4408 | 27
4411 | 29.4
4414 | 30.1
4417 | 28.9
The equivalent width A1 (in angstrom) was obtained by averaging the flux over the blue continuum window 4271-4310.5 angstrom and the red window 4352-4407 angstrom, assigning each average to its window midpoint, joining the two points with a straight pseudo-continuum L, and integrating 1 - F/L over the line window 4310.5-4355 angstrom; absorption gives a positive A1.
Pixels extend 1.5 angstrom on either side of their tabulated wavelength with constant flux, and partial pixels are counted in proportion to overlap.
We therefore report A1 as -4.77 angstrom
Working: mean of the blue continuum 21.5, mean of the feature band 26.8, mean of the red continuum 27.2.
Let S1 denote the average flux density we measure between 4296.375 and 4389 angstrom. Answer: 25.6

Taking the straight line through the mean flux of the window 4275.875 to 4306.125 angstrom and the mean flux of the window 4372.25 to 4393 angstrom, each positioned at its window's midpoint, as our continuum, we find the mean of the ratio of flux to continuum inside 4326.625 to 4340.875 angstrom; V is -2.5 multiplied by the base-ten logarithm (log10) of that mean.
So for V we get -0.15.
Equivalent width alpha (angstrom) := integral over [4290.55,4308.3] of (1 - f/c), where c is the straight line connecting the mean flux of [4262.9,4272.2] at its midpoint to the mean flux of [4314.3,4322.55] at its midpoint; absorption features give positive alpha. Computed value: 5.0 angstrom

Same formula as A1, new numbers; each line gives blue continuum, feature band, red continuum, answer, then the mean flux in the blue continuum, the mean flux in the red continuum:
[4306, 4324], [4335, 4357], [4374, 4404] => -1.1 angstrom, 24.7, 26.4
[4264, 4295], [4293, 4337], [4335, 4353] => 3.1 angstrom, 23.5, 26.8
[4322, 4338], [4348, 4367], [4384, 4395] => -1.4 angstrom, 26.8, 26.3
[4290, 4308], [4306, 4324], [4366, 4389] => -3.5 angstrom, 19.2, 26.3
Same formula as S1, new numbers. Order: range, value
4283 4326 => 22.5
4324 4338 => 27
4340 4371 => 28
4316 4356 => 27.1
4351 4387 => 27.1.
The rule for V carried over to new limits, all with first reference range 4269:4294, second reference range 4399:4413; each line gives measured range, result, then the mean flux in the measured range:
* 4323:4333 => -0.06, 26.4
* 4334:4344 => 0.00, 25.4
